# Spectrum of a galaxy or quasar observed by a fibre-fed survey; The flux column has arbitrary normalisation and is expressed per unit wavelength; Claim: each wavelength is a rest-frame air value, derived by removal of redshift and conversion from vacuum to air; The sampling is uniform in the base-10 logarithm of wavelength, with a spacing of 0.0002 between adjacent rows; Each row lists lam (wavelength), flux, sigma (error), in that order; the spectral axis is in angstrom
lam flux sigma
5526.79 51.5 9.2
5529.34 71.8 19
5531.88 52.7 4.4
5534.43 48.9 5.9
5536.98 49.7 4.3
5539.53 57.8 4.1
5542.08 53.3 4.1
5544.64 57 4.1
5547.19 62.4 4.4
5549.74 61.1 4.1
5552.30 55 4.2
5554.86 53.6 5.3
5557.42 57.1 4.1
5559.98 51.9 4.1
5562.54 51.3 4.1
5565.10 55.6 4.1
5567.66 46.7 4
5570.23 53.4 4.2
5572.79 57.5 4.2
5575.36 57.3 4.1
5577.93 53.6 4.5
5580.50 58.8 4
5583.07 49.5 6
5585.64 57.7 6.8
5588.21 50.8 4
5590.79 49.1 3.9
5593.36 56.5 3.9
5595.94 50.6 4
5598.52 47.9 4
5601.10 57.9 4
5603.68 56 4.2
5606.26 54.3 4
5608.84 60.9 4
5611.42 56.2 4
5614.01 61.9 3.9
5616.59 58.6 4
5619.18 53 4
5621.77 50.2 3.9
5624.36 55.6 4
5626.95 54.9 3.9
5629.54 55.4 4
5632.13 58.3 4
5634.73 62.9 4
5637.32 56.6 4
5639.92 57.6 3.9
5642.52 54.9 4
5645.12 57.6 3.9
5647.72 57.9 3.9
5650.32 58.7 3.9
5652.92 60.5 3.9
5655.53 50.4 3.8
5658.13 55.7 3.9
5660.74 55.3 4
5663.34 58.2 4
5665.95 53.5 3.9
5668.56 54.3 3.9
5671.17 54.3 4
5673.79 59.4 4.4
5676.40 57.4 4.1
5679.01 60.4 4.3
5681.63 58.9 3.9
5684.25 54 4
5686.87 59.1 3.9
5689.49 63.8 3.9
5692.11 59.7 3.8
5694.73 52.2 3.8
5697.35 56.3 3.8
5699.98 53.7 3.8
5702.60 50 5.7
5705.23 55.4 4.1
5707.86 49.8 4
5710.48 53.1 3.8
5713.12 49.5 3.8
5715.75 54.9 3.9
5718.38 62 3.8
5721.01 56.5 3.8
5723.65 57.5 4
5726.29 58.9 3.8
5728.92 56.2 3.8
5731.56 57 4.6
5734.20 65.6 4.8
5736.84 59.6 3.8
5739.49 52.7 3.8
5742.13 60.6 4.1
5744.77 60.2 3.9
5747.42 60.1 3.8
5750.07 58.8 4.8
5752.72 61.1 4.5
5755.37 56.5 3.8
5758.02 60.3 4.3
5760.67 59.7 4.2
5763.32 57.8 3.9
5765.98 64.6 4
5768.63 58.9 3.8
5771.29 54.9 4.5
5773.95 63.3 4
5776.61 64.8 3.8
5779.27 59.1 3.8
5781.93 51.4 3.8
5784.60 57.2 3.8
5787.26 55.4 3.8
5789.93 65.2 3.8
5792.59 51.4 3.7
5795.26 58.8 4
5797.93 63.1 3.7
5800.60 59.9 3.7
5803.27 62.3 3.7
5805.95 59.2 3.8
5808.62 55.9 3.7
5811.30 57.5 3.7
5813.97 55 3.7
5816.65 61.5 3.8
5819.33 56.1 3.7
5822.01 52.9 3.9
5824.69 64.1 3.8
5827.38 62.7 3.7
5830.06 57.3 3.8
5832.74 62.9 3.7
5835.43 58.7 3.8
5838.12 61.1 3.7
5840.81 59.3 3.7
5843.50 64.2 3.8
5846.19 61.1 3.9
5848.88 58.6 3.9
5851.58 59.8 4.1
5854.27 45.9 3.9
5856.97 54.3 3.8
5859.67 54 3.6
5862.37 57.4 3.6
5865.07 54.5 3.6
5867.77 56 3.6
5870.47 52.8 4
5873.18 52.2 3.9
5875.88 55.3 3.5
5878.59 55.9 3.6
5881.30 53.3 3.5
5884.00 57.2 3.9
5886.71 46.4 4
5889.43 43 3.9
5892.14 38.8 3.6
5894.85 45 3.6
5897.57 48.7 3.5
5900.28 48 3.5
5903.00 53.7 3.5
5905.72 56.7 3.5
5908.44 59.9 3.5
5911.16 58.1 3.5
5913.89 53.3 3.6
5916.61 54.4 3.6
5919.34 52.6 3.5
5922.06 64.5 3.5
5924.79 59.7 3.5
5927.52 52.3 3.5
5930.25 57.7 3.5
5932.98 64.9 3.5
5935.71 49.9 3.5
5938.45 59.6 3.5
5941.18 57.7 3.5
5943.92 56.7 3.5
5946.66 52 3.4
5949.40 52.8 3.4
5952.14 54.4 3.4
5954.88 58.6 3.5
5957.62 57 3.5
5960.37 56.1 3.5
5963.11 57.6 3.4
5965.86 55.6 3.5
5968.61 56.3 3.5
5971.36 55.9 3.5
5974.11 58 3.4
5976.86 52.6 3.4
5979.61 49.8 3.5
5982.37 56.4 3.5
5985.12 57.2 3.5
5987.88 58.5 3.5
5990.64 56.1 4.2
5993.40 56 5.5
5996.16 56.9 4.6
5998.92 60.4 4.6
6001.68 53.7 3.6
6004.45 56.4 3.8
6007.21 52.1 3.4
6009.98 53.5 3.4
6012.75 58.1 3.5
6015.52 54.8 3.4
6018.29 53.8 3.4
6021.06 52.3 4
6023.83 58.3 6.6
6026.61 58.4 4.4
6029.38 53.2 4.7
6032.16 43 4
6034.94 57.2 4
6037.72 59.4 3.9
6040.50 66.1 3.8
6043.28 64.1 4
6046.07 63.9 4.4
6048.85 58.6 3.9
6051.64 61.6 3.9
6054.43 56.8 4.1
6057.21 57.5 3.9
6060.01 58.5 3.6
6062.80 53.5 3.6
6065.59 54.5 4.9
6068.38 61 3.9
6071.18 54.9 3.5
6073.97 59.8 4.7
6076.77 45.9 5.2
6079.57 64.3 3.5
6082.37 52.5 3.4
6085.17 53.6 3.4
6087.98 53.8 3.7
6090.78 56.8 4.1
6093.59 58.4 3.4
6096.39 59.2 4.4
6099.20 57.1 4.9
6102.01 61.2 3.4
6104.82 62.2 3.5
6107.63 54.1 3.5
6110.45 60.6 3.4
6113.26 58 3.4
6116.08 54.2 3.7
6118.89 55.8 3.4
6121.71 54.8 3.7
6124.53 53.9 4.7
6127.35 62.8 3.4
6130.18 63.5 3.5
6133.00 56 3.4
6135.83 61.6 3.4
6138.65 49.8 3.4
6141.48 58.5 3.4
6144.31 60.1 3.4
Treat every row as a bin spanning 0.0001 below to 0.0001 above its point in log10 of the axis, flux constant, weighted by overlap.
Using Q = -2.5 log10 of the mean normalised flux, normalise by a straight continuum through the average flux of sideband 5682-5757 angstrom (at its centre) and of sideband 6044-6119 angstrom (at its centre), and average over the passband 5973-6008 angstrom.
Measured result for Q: 0.03 mag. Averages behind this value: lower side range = 57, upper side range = 57.4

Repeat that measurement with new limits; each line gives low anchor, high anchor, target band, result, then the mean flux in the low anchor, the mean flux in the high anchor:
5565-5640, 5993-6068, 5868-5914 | 0.09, 55.1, 56.8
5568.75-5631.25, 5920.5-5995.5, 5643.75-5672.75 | -0.02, 54.9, 56.4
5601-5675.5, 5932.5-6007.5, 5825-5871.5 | -0.03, 56.6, 56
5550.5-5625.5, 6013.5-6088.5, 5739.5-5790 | -0.07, 54.5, 56.8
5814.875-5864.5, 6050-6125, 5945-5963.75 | 0.04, 58.3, 56.9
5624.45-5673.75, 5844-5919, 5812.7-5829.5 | -0.09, 56.5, 53.2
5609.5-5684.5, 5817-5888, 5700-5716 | 0.09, 56.7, 56.8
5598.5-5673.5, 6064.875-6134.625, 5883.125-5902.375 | 0.21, 56.4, 57.2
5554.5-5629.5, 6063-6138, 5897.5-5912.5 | 0.03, 54.5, 57.2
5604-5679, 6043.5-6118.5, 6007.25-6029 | 0.04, 56.7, 57.5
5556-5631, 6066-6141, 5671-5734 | -0.03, 54.5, 57.1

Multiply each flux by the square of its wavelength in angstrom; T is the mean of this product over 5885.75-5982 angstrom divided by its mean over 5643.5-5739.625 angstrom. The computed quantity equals 1.04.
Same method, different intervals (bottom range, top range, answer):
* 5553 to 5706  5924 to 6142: 1.17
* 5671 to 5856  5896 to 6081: 1.05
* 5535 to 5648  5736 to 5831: 1.14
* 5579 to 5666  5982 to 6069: 1.17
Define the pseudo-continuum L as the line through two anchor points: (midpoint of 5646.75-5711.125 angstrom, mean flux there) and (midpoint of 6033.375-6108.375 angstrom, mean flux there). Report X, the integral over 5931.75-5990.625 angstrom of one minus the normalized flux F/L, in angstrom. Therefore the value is 1.5 angstrom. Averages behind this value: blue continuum 56.1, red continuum 58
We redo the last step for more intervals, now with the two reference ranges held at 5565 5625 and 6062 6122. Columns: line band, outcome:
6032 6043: -0.4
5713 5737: -1.3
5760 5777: -1.6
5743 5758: -1.2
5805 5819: -0.5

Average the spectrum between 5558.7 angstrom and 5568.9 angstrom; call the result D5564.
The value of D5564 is 51.4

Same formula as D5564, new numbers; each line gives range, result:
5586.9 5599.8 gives 51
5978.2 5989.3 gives 55.5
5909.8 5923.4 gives 56.6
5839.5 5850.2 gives 60.8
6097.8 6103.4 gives 59.1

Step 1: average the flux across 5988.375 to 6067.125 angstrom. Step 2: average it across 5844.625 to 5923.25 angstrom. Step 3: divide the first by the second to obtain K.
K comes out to 1.06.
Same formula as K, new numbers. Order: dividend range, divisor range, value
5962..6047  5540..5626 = 1.02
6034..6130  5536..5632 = 1.05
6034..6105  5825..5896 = 1.06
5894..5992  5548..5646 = 1.01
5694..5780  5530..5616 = 1.05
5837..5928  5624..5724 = 0.97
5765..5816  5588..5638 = 1.06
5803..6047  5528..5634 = 1.01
